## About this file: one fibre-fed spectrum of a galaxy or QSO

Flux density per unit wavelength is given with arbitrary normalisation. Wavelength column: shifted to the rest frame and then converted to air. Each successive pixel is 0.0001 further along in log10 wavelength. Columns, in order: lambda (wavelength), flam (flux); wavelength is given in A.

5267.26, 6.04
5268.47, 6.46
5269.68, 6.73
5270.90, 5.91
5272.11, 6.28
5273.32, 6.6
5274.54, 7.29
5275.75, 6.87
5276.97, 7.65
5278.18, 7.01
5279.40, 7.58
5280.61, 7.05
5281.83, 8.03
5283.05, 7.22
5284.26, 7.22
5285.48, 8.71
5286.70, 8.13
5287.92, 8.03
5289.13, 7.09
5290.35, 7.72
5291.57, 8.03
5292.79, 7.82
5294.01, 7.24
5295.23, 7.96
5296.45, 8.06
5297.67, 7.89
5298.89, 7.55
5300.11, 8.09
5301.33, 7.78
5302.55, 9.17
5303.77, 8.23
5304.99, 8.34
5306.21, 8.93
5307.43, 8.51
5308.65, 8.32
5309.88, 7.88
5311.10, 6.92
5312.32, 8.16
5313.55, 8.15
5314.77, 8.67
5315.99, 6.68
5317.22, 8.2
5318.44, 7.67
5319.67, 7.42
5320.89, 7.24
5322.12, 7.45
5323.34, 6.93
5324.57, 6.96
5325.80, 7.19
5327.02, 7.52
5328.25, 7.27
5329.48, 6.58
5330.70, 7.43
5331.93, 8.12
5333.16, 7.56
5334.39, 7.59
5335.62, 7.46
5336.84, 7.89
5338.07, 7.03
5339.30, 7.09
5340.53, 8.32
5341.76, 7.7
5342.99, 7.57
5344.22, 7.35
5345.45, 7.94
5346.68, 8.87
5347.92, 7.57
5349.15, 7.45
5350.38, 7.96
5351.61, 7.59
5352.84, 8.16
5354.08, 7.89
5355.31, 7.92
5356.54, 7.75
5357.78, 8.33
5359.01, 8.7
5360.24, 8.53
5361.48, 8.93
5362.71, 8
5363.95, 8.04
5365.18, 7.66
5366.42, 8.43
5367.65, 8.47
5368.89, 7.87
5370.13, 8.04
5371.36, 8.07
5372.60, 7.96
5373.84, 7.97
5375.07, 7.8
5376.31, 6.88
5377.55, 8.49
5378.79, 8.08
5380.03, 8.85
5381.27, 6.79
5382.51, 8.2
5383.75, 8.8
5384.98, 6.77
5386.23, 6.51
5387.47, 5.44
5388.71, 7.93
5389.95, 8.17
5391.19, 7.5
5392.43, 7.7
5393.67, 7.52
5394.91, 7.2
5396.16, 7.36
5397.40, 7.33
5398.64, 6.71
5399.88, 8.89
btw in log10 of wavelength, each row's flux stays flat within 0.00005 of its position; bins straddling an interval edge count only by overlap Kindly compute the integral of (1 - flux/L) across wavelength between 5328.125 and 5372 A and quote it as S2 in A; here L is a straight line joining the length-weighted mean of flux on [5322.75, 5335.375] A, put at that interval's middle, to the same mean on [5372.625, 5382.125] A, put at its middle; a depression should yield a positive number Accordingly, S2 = -1.9 A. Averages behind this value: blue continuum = 7.32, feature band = 7.87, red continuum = 7.85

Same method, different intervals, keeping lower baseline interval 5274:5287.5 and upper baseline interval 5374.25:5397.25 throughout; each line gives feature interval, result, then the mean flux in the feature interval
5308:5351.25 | -0.4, 7.6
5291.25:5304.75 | -0.8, 7.99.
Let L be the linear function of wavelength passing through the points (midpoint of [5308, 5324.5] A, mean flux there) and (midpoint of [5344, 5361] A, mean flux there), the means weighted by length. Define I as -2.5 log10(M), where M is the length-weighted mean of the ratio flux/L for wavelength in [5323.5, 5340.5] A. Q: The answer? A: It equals 0.06 mag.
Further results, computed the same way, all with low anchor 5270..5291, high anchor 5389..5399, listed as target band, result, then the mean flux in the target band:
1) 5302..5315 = -0.130 mag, 8.29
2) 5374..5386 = -0.051 mag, 7.81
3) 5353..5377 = -0.089 mag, 8.07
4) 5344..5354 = -0.067 mag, 7.88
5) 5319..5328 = 0.019 mag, 7.24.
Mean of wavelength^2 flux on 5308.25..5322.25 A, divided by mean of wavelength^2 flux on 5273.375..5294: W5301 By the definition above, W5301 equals 1.04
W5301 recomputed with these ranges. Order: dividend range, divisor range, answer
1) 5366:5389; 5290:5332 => 1.02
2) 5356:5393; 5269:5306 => 1.07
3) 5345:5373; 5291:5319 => 1.03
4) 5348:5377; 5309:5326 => 1.08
